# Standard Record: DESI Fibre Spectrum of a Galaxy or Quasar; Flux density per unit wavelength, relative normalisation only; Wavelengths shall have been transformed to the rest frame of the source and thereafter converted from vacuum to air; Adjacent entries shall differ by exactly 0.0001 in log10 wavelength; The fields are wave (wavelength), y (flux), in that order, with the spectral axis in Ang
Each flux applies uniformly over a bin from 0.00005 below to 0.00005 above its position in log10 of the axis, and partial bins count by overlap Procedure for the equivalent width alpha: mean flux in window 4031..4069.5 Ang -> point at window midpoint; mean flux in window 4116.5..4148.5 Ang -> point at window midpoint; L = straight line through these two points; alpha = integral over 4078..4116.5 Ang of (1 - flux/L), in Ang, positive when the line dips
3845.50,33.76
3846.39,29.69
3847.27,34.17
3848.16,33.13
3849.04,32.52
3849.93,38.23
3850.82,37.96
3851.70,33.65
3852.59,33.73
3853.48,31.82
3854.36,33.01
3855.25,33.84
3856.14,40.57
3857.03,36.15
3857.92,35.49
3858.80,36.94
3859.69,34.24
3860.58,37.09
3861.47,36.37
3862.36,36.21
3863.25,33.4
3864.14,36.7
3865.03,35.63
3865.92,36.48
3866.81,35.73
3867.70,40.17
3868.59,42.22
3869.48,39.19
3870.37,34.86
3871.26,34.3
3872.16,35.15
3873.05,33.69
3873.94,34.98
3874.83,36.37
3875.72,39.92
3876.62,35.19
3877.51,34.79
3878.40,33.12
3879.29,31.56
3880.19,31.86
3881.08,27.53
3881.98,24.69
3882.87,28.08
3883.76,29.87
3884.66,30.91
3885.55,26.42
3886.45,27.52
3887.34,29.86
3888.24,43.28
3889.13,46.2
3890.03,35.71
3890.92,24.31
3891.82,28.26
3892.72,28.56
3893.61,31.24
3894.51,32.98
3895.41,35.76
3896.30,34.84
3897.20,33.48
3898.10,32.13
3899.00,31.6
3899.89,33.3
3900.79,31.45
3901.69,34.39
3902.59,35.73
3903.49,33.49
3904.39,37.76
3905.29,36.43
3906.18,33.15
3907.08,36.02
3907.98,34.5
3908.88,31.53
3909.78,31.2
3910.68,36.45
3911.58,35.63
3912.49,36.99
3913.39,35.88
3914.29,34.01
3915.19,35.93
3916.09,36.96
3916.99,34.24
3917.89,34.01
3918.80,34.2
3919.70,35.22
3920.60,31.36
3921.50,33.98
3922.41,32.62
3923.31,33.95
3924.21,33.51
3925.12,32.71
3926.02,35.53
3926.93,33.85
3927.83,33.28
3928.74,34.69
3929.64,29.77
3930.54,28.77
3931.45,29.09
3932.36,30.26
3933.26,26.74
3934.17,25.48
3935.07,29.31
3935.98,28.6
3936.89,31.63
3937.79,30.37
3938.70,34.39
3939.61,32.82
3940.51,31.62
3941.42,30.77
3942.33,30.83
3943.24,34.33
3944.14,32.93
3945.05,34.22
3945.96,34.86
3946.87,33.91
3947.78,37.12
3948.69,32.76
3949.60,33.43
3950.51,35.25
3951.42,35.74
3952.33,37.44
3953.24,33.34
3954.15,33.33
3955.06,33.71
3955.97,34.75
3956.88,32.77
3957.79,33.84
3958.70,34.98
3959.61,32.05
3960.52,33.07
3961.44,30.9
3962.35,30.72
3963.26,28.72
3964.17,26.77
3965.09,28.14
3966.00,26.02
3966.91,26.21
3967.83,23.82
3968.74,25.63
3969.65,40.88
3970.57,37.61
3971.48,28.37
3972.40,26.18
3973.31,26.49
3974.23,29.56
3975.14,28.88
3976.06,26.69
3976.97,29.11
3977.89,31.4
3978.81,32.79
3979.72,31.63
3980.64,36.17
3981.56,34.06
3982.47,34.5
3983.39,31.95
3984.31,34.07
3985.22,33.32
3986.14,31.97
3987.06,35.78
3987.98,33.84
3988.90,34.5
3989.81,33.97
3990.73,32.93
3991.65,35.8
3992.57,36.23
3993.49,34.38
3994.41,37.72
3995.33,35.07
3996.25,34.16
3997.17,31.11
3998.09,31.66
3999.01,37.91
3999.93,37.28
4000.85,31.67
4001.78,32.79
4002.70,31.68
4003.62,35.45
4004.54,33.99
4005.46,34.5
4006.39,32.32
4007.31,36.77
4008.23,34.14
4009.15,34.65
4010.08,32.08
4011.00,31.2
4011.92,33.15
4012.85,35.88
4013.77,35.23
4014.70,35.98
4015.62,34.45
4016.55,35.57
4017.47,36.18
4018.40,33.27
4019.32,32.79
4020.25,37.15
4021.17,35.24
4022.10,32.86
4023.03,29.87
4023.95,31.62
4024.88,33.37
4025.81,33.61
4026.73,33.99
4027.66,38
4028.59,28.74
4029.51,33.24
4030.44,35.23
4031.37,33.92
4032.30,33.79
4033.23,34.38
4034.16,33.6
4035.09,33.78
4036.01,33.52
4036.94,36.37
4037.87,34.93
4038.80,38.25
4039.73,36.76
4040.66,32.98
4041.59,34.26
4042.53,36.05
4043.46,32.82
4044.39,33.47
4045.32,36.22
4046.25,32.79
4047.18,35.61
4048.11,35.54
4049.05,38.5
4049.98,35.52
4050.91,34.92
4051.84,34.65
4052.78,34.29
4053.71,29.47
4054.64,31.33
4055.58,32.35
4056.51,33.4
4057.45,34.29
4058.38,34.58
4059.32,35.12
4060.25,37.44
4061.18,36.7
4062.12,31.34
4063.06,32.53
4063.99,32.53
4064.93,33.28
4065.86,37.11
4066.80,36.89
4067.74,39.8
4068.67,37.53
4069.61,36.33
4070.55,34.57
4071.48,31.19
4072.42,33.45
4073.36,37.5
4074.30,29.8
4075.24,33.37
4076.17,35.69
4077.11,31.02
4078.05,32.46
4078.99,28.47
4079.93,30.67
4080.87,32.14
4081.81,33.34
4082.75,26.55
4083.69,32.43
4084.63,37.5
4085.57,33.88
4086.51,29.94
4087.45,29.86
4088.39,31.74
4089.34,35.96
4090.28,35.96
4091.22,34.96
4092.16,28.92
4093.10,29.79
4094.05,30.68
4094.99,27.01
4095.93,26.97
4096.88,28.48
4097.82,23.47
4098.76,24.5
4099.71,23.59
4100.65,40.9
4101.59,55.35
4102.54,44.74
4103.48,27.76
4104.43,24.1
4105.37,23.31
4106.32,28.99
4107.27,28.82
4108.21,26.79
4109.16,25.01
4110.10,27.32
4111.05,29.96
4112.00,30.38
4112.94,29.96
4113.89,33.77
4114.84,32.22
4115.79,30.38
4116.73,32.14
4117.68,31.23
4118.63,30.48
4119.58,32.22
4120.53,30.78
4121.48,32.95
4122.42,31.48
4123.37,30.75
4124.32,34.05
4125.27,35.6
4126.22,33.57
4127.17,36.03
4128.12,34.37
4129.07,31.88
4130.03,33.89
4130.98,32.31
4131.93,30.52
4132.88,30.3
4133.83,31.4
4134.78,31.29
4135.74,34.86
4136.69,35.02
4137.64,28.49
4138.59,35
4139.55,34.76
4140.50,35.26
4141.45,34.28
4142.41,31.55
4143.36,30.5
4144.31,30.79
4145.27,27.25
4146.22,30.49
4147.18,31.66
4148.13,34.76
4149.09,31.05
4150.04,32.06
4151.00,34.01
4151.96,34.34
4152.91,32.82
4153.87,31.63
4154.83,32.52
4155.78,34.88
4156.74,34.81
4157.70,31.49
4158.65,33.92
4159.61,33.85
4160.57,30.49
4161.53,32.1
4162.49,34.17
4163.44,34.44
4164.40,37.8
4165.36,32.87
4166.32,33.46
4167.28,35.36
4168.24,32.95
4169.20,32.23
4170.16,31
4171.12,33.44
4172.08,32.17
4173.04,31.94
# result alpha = 2.83 Ang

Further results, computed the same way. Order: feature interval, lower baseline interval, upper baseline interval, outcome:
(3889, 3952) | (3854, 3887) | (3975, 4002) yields 1.5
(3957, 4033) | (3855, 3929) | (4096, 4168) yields 1.0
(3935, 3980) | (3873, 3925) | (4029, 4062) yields 3.0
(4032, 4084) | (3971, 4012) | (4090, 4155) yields -2.8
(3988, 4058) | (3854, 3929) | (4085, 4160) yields -2.9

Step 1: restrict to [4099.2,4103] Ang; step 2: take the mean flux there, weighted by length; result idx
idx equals 41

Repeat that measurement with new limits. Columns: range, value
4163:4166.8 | 34.6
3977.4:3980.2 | 31.9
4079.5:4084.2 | 31.1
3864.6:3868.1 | 37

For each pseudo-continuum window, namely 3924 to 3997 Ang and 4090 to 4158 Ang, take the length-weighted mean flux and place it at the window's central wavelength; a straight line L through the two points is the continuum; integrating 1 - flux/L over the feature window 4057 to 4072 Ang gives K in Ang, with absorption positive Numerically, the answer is -1.49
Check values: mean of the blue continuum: 32.2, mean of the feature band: 35.1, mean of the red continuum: 31.7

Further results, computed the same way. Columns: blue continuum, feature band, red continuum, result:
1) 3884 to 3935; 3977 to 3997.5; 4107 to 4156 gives -0.7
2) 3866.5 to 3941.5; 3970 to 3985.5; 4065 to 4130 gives 0.7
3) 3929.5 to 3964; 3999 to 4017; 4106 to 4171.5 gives -1.1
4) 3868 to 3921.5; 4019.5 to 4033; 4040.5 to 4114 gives -0.3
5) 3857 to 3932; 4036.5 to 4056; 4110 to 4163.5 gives -1.0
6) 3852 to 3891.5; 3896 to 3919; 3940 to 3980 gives -0.8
